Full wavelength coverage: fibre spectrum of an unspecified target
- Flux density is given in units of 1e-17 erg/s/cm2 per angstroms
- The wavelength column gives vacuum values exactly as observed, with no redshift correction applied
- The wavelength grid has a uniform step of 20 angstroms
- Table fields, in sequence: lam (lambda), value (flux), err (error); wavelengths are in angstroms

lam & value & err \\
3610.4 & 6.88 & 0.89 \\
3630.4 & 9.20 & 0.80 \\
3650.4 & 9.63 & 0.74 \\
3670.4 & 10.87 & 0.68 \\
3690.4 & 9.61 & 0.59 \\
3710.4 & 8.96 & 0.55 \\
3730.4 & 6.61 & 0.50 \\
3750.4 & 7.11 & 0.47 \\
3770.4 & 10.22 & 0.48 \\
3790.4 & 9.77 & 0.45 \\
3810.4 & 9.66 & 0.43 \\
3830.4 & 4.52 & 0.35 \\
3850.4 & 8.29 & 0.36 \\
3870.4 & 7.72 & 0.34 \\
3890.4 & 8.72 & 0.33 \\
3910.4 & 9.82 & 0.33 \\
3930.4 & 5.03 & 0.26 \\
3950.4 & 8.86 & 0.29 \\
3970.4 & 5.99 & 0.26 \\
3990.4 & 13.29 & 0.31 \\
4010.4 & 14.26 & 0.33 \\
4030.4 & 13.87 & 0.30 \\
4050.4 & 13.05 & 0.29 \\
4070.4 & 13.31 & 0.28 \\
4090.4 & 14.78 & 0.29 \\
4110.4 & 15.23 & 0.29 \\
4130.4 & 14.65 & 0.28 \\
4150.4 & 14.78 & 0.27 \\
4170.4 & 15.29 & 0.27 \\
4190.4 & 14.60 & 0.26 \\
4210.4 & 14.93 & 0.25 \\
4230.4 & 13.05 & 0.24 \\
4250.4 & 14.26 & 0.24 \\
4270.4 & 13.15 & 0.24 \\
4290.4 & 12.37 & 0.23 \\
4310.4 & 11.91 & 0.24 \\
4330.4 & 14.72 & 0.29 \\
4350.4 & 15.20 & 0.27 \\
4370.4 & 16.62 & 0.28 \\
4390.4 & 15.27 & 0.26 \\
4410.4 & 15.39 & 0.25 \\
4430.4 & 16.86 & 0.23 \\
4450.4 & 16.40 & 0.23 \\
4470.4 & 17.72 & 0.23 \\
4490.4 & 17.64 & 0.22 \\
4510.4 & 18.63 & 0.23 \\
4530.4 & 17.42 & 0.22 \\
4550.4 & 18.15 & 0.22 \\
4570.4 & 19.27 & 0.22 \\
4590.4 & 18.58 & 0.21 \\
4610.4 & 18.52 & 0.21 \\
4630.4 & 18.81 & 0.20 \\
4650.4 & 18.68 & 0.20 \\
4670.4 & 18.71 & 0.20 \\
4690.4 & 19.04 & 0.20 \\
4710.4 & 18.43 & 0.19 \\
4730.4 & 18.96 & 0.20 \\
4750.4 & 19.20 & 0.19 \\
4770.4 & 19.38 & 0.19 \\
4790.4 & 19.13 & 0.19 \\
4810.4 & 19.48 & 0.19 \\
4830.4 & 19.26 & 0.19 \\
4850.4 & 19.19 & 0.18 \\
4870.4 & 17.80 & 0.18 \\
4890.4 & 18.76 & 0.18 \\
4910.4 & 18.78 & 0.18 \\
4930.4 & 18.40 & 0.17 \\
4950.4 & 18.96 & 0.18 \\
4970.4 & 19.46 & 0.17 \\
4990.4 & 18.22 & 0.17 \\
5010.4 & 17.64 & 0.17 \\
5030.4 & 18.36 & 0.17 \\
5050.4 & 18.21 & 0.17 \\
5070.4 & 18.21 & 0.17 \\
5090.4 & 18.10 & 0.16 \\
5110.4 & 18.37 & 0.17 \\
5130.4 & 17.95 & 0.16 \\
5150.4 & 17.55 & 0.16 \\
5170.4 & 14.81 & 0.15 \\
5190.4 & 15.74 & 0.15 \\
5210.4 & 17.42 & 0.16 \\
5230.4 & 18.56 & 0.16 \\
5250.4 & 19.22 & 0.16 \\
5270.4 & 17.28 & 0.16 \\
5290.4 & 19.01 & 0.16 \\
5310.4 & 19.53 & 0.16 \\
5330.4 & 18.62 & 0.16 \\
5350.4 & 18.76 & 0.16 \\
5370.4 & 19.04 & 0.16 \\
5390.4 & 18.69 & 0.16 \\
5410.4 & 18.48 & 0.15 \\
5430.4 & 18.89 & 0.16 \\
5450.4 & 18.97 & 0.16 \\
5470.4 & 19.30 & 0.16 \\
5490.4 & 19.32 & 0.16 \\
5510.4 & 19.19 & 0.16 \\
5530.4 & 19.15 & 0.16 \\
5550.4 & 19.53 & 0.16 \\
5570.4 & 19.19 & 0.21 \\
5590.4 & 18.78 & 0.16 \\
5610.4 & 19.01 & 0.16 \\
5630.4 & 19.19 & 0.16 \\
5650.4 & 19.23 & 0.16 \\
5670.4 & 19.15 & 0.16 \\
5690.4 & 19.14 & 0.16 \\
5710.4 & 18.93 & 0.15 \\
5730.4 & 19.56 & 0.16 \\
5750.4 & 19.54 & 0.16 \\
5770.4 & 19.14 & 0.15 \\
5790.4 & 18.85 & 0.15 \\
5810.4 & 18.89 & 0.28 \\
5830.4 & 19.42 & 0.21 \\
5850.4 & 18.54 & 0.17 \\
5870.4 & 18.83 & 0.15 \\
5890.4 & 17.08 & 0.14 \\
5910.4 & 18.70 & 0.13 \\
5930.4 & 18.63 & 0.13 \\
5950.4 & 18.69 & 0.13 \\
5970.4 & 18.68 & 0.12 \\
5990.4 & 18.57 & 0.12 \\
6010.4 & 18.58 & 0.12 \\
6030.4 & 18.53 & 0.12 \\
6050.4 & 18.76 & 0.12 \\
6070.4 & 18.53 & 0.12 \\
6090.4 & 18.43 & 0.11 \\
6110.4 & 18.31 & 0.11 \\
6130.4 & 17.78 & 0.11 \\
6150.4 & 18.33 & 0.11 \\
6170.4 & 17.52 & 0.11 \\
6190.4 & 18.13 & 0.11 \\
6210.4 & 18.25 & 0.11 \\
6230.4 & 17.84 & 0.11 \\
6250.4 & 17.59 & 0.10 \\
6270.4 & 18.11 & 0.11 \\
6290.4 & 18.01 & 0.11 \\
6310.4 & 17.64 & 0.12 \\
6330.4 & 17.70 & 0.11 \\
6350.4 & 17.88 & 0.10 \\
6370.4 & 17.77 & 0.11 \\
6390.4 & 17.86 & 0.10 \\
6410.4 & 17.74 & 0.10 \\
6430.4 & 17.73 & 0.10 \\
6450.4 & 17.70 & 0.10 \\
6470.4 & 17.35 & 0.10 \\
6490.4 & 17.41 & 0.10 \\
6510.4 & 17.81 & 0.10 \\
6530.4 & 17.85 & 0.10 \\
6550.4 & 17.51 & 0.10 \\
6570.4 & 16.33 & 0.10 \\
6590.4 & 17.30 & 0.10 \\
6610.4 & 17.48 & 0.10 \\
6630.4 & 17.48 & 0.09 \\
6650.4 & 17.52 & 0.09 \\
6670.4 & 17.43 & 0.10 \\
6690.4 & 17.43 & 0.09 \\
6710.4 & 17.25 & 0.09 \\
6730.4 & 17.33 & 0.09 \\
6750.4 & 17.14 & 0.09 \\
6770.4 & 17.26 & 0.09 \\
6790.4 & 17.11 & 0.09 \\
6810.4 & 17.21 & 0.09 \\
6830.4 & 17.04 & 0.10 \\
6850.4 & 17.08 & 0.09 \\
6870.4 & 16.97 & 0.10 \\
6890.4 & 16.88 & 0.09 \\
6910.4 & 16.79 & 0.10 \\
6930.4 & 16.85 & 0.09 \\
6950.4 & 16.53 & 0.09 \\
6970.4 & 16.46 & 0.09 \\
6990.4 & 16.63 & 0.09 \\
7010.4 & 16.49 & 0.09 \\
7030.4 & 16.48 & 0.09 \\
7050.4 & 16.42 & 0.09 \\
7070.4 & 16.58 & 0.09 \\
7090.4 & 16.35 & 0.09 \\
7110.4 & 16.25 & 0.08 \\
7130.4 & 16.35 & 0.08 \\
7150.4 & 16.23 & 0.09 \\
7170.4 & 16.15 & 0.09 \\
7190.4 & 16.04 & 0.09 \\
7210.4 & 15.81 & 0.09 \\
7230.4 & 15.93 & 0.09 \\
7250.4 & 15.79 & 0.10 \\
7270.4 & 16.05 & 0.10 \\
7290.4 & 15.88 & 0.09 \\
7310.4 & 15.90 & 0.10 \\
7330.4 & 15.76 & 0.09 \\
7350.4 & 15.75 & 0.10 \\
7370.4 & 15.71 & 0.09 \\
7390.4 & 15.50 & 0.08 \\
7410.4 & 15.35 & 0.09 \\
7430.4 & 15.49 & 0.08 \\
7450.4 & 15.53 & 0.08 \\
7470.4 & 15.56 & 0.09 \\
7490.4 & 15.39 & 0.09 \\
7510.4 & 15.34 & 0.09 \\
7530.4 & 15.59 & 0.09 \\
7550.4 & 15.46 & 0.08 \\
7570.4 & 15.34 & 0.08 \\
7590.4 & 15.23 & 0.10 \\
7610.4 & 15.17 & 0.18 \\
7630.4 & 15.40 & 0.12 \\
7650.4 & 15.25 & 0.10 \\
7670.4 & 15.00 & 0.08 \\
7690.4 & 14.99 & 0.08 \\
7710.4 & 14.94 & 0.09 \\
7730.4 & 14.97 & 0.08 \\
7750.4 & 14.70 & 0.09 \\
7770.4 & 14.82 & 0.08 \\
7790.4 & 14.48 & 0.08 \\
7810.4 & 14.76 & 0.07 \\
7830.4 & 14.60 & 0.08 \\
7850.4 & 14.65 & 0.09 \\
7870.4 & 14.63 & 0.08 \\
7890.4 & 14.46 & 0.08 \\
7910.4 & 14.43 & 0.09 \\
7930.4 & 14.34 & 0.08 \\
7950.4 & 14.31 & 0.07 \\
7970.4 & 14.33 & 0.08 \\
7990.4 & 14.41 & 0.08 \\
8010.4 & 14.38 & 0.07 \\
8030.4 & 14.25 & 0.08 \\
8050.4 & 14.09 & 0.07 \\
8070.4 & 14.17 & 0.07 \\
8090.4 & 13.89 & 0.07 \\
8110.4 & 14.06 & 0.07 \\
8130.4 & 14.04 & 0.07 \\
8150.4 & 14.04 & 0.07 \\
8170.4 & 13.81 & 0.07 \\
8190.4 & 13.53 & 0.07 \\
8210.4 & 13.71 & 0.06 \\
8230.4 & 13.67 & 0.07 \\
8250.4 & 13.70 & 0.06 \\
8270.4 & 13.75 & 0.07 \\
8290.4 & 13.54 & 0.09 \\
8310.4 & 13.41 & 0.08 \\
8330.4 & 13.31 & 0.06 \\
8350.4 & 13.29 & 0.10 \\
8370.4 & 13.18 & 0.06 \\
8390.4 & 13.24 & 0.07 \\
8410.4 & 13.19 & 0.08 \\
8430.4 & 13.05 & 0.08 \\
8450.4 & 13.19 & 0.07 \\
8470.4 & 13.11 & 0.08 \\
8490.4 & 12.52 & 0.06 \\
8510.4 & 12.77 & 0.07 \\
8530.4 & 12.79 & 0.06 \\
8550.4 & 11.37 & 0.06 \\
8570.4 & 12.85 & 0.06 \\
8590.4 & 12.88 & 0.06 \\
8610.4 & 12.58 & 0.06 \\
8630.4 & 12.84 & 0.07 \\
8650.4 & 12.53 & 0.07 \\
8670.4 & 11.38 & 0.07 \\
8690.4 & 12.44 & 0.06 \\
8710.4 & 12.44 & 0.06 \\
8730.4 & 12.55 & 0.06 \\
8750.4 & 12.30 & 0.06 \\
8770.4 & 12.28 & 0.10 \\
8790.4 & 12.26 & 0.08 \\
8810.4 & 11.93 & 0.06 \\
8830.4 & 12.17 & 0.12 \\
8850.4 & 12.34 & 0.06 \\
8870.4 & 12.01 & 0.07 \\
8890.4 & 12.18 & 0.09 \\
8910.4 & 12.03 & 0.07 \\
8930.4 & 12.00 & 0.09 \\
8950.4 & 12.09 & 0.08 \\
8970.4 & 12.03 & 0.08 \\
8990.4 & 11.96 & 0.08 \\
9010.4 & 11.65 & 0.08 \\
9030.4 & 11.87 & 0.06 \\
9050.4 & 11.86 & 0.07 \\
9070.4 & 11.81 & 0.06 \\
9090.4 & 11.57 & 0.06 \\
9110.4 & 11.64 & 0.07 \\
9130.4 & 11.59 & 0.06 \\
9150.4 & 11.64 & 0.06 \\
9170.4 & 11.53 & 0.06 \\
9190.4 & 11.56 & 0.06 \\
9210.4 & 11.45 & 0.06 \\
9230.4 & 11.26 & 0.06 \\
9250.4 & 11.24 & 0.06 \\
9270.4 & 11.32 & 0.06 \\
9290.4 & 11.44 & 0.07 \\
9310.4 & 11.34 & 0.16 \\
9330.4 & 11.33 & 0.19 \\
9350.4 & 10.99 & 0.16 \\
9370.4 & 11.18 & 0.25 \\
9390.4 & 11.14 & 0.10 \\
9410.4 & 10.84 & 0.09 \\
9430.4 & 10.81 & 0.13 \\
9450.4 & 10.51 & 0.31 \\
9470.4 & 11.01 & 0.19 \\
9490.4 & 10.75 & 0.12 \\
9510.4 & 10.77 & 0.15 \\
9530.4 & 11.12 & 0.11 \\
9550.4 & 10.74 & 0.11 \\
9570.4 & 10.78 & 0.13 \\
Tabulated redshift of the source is 0.000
